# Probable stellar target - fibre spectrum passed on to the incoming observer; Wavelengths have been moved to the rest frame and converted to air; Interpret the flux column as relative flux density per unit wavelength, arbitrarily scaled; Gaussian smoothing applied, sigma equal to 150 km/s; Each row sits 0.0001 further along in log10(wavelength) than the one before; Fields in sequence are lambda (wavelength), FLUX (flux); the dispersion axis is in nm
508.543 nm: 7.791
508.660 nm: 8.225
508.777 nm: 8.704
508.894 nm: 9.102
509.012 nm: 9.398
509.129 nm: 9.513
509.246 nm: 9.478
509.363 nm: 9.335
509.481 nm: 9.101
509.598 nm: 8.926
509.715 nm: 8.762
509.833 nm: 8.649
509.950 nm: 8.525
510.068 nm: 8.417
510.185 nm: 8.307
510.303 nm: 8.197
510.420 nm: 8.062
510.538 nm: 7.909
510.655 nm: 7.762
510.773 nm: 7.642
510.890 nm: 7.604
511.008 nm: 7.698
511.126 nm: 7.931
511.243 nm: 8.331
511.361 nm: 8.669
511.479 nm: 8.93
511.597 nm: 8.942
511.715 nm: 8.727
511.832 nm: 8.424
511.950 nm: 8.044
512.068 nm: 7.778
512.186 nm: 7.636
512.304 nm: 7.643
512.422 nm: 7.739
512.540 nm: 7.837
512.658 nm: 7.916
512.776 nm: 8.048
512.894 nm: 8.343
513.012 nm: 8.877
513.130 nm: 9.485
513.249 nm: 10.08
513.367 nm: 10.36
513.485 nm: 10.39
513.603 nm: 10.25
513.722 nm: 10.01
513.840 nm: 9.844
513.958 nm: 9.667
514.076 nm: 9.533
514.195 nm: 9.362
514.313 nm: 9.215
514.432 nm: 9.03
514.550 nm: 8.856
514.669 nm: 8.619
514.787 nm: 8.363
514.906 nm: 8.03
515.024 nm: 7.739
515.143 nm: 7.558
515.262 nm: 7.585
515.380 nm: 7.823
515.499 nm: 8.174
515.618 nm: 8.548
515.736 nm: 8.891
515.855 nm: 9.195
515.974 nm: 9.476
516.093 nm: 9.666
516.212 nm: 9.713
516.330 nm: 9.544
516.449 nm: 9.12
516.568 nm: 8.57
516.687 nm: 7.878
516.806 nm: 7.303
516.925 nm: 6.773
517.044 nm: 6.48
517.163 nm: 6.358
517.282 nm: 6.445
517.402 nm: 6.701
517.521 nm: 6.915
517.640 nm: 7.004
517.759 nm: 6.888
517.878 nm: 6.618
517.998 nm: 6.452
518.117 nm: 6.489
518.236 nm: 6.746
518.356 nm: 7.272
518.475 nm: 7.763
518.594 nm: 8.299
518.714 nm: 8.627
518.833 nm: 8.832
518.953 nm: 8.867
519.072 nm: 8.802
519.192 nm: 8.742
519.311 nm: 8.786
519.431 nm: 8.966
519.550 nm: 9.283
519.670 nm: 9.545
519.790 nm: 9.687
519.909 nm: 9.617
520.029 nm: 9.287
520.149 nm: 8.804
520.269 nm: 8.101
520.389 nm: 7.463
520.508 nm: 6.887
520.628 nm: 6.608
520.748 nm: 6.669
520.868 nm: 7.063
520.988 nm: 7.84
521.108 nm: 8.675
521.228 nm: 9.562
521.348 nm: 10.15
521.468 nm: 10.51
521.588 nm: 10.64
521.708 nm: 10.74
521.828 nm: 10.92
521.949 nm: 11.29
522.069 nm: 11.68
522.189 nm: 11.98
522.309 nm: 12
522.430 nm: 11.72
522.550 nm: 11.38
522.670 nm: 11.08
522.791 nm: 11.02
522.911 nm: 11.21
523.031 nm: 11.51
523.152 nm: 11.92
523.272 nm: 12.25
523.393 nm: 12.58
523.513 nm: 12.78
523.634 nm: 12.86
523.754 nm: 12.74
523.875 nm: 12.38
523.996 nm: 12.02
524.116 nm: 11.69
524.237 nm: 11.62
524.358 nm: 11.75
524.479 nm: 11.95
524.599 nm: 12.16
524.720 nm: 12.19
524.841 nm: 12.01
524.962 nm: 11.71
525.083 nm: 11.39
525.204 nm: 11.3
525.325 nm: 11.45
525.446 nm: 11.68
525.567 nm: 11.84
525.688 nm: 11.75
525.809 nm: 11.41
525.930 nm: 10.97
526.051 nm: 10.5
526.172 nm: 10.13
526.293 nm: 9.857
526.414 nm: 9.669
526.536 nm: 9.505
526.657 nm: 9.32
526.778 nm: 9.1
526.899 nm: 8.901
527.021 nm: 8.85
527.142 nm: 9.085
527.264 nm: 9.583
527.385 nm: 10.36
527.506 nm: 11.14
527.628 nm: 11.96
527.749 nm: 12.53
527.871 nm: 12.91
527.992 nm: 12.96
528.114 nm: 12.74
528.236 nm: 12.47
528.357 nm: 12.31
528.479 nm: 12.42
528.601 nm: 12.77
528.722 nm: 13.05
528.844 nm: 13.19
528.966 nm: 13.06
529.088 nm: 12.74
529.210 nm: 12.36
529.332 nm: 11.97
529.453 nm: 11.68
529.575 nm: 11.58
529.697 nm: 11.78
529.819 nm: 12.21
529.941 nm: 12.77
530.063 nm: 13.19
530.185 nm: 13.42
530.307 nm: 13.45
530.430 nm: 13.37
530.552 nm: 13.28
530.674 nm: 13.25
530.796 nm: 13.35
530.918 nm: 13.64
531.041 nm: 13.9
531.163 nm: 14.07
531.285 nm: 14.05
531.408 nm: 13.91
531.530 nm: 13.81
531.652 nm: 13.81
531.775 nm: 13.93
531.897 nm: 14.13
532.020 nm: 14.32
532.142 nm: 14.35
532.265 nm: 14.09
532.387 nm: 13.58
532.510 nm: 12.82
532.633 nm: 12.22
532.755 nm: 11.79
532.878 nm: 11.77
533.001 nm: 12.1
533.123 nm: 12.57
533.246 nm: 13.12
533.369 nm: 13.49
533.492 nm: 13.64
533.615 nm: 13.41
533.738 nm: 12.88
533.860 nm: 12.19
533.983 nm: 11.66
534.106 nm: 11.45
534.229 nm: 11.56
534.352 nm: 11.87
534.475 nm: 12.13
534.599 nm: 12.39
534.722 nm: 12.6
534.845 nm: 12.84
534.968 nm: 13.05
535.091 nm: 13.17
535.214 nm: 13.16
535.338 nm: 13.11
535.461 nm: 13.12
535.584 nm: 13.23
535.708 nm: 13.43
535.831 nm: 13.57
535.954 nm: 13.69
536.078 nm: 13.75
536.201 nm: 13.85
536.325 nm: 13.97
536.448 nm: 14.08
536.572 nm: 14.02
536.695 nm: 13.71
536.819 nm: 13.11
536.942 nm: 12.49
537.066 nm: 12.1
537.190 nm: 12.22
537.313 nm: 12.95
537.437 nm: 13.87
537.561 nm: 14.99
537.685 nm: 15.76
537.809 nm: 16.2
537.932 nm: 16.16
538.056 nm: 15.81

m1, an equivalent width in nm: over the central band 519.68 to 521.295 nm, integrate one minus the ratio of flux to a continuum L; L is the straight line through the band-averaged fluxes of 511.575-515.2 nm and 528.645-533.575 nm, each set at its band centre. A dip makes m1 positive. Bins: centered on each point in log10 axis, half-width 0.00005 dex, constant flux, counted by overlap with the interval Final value 0.35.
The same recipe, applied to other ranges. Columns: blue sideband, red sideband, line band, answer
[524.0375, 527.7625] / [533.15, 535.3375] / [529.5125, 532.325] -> -0.36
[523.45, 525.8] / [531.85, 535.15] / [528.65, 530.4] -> -0.03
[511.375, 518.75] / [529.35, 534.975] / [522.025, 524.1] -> -0.29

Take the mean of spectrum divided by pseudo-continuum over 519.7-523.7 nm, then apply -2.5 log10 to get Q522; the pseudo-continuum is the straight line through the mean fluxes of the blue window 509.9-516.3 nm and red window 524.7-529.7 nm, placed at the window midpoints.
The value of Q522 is 0.014 mag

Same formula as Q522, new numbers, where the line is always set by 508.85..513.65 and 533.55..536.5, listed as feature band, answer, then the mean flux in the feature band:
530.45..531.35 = -0.12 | 13.6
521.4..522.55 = -0.07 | 11.3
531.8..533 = -0.06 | 13.2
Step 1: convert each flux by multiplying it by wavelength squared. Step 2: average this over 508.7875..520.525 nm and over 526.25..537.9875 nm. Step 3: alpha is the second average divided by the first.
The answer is 1.6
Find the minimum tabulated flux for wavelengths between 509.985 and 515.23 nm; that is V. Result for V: 7.558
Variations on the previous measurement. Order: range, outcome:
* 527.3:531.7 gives 10.36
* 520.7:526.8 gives 6.669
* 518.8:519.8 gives 8.742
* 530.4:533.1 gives 11.77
